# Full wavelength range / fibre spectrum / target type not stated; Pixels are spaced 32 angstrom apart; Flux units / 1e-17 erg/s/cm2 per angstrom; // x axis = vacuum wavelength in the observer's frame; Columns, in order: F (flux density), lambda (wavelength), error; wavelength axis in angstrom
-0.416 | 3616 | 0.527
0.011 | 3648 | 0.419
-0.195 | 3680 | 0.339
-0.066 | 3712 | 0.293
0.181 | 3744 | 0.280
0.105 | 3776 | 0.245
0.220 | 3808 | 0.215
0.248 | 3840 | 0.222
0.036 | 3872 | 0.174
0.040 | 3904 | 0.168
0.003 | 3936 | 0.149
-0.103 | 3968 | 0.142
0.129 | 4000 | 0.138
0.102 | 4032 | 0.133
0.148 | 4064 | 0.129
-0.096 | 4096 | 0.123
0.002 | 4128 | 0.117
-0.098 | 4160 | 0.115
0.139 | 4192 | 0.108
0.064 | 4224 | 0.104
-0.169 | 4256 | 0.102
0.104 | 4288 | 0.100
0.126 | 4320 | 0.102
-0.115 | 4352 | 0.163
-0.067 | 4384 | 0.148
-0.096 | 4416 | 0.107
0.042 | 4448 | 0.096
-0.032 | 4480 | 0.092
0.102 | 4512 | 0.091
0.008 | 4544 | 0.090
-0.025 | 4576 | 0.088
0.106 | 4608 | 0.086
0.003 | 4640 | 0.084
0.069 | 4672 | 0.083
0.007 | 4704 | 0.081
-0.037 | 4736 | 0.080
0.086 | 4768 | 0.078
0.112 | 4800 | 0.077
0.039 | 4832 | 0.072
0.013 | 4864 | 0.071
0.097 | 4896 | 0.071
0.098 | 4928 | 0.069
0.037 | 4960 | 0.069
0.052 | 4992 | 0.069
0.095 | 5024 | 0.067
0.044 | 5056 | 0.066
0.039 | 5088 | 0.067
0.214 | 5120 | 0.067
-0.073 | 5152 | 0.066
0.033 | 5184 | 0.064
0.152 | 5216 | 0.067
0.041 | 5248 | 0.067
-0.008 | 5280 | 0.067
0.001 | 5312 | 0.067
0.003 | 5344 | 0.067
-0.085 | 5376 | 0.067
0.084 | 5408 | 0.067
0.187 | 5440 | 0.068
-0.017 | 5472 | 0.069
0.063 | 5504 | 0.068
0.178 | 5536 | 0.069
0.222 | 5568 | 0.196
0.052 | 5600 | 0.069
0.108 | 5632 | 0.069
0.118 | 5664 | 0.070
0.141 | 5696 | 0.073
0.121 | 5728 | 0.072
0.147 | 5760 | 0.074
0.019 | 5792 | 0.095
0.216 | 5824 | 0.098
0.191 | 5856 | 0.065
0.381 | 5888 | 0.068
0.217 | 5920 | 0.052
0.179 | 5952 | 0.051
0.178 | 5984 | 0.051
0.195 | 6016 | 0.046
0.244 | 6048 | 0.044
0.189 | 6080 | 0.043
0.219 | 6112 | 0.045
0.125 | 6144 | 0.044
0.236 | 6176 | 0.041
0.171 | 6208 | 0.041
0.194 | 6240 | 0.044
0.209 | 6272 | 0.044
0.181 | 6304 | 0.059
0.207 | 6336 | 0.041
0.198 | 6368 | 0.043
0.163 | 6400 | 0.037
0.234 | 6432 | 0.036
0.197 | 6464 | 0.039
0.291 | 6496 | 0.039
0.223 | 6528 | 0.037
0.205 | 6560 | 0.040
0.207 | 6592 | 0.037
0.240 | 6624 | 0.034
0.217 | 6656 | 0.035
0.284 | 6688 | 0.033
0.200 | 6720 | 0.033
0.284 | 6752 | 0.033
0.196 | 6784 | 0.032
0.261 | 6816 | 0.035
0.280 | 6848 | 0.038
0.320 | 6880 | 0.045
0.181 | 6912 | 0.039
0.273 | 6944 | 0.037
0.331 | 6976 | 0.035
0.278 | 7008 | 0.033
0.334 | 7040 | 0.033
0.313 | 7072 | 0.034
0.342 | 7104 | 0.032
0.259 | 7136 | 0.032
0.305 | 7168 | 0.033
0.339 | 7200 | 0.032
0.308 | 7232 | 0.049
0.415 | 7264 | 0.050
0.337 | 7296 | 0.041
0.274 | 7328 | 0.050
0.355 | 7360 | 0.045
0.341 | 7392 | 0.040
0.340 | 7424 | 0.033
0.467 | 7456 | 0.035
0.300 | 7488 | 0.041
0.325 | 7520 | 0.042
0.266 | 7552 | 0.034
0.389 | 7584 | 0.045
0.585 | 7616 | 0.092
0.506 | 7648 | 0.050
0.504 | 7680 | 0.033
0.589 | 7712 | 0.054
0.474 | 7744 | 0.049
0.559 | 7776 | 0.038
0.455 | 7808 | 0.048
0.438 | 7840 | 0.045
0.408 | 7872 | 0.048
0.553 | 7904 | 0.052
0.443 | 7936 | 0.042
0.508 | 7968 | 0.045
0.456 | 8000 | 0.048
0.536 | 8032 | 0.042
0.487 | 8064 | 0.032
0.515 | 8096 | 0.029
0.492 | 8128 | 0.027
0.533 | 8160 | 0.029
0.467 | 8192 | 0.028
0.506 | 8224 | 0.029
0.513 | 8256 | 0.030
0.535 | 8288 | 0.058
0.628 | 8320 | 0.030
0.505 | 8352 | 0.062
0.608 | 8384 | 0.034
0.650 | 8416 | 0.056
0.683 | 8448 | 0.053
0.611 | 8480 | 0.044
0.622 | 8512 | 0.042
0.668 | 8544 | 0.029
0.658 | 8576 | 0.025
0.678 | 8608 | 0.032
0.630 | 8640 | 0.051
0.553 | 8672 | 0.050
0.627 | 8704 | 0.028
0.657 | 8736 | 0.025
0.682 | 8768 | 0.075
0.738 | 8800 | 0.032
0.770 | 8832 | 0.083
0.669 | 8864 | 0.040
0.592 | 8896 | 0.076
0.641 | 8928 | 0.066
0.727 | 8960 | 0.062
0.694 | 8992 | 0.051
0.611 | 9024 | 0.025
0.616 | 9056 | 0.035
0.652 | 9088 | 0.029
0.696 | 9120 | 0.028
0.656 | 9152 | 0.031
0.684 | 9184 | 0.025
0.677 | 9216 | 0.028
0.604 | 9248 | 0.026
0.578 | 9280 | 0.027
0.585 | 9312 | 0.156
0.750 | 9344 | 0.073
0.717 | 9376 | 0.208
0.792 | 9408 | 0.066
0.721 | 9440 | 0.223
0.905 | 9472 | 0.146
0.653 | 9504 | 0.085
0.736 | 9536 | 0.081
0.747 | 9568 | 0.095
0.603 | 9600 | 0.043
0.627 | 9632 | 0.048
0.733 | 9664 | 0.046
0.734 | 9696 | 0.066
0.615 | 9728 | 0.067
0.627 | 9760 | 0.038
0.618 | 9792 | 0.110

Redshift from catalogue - 0.91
